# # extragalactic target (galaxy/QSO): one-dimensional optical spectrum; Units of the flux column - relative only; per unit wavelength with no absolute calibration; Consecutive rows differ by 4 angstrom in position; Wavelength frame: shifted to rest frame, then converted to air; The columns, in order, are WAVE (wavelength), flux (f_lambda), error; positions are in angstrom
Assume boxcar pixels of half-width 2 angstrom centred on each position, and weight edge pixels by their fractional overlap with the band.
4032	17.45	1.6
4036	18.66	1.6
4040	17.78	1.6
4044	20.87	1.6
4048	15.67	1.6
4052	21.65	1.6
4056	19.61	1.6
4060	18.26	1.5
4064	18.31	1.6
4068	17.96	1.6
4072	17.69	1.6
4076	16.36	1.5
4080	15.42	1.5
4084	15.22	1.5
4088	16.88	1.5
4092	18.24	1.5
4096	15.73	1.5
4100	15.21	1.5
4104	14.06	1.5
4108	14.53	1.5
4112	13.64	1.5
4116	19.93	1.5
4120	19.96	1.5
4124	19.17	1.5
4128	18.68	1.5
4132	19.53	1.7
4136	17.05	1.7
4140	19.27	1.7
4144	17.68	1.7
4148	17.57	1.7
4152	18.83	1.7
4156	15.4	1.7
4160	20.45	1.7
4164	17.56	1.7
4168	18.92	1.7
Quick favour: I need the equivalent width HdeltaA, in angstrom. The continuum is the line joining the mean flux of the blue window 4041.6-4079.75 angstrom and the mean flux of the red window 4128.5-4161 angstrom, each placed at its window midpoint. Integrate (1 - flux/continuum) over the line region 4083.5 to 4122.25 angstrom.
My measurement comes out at 3.94 angstrom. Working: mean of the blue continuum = 18.3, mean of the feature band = 16.4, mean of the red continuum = 18.2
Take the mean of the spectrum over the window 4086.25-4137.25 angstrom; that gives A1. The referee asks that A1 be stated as 17.1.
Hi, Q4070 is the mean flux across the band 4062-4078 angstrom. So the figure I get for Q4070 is 17.6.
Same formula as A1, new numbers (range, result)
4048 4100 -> 17.4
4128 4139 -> 18.4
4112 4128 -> 18.8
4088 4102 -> 16.5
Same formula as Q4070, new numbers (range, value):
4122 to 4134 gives 19.1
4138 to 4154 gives 18.3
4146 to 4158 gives 17.3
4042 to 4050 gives 18.3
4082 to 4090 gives 16.1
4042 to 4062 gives 19.2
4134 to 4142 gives 18.2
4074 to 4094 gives 16.4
